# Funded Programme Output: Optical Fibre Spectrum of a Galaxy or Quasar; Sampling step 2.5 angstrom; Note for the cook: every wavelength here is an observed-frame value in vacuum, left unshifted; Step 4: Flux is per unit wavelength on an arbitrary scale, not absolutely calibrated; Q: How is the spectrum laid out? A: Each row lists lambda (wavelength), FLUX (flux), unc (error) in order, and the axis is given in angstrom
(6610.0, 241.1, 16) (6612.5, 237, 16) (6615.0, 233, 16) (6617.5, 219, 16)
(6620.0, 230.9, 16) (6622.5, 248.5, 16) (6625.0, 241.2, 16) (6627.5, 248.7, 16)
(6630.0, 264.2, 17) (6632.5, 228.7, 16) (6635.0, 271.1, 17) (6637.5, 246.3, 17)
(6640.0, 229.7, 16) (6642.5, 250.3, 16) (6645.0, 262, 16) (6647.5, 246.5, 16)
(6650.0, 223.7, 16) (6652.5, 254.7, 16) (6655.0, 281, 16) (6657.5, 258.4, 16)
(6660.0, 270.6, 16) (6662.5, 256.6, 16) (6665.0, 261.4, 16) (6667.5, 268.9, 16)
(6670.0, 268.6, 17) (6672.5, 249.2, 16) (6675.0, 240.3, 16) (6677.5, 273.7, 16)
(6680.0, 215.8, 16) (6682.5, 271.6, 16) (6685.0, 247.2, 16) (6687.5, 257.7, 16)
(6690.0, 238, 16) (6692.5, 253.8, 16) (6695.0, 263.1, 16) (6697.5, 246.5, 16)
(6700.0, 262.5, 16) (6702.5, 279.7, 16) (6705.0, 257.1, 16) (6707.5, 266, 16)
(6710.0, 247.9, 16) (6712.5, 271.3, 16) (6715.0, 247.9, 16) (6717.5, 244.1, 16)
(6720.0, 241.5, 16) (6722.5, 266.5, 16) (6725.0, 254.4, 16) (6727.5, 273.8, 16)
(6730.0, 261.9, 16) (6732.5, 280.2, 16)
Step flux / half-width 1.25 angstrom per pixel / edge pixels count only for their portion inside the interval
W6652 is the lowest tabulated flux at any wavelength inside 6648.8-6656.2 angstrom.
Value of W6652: 223.7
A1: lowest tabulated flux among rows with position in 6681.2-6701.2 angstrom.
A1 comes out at 238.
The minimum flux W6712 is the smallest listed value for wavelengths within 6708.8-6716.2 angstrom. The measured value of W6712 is 247.9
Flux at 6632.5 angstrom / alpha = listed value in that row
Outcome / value 228.7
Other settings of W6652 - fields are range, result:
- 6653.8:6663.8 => 256.6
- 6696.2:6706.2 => 246.5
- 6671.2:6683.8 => 215.8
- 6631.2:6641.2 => 228.7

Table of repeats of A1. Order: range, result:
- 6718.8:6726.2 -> 241.5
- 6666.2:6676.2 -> 240.3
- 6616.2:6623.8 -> 219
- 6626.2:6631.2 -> 248.7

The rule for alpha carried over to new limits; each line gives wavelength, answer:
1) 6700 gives 262.5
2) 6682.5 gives 271.6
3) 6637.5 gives 246.3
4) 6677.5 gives 273.7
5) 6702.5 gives 279.7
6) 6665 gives 261.4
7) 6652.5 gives 254.7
